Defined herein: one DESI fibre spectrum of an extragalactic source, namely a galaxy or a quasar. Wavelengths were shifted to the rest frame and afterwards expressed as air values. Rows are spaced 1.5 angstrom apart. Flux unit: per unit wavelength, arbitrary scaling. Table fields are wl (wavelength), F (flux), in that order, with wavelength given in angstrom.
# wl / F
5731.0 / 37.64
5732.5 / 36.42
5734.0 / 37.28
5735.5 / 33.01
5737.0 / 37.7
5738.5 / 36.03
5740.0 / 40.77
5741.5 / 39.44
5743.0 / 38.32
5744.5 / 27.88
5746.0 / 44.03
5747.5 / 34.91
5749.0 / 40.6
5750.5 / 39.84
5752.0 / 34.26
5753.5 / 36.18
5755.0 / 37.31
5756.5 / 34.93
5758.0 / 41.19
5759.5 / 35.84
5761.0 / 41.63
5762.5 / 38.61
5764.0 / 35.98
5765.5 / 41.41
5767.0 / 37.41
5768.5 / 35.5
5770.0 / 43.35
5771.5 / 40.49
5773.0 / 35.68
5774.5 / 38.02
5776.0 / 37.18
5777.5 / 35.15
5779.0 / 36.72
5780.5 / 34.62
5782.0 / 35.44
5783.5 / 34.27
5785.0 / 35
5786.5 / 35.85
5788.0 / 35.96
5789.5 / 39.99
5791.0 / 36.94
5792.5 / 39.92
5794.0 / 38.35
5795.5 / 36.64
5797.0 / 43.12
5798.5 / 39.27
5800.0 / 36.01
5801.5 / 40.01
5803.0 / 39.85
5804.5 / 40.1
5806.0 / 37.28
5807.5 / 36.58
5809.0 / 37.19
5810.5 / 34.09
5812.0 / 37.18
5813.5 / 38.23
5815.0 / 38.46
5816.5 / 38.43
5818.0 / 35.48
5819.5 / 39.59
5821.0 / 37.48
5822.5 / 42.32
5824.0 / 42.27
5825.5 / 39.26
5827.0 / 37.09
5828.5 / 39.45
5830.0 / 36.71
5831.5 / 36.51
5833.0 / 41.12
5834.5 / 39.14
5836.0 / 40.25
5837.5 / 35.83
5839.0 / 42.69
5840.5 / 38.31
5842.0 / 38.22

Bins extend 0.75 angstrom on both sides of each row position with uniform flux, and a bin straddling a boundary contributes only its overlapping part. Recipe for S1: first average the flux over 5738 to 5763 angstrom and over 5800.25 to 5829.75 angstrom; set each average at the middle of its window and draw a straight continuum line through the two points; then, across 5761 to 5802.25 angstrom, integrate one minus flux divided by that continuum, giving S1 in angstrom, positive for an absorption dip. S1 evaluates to 0.3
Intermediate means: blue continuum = 37.8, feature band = 37.7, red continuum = 38.4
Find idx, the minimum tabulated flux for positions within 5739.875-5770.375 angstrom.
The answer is 27.88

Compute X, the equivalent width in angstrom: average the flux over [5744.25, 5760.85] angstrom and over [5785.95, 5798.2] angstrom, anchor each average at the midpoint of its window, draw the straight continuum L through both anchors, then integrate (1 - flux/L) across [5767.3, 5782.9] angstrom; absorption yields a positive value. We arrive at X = 0.3 angstrom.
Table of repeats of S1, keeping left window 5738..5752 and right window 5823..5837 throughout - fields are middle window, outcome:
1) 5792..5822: 0.4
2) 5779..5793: 0.7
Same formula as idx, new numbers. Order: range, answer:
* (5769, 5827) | 34.09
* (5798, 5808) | 36.01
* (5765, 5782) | 34.62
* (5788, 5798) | 35.96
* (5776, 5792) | 34.27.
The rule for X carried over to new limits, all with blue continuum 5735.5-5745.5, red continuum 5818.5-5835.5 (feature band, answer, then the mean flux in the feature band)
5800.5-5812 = 0.2 angstrom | 37.8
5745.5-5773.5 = -0.9 angstrom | 38.3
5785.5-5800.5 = 0.0 angstrom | 38.2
